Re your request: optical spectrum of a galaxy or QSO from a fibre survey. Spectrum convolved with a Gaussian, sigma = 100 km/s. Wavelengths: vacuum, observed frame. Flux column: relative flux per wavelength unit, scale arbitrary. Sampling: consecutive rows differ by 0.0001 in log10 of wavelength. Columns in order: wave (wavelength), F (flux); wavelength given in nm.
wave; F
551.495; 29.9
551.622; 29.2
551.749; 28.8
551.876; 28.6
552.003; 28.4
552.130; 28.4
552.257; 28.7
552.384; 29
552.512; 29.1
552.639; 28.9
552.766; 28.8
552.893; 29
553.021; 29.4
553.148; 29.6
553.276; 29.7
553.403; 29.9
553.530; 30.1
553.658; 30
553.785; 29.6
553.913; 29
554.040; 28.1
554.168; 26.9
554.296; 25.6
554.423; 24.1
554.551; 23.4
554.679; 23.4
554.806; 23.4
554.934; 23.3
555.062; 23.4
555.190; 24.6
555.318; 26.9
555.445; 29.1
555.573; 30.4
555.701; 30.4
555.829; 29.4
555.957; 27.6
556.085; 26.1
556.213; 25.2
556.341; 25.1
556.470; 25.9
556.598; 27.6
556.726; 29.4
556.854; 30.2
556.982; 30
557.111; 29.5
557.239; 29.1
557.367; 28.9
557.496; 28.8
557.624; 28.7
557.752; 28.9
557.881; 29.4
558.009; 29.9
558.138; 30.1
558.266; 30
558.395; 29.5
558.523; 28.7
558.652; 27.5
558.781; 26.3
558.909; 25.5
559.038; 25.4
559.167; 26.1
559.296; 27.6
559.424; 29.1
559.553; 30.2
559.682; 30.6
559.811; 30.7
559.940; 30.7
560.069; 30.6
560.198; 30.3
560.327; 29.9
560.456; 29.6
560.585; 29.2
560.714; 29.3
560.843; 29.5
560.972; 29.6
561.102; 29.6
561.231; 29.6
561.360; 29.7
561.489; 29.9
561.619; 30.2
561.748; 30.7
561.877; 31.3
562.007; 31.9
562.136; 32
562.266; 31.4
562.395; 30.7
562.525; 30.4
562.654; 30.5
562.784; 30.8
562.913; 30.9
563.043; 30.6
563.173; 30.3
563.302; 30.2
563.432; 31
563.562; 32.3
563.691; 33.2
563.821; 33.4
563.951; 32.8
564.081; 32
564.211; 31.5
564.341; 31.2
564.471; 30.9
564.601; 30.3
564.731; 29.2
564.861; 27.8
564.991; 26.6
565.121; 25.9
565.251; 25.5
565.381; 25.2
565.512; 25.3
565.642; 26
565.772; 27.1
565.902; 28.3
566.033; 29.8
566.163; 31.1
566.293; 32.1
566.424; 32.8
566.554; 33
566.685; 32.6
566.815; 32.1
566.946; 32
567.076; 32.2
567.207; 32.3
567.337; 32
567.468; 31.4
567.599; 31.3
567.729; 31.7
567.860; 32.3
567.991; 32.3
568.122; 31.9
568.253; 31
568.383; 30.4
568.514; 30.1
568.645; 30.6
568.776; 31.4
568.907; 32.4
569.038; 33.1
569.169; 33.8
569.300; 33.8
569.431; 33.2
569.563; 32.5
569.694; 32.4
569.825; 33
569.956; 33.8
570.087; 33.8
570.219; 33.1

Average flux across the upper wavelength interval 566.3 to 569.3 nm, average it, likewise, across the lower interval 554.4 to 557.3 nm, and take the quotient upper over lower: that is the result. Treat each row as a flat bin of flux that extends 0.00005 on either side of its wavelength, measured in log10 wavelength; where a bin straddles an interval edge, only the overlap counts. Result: 1.19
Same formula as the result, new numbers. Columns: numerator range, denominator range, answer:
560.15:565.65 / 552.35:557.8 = 1.08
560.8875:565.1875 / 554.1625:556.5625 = 1.17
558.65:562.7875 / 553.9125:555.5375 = 1.16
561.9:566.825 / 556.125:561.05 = 1.05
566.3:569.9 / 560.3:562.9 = 1.06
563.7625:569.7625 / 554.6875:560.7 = 1.09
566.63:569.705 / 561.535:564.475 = 1.02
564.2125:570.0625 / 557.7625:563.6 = 1.04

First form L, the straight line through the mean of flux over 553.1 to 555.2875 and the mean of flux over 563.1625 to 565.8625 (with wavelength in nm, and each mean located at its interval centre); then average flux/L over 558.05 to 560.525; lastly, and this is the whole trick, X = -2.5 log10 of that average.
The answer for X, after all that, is -0.03 mag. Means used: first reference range 26.7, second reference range 29.4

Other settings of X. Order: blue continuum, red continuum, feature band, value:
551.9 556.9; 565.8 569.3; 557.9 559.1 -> 0.027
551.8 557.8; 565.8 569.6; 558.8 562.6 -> 0.000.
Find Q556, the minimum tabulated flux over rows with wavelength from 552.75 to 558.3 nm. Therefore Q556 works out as 23.3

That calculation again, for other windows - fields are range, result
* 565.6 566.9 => 26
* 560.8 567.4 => 25.2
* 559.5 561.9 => 29.2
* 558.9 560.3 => 25.4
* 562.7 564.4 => 30.2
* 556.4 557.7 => 25.9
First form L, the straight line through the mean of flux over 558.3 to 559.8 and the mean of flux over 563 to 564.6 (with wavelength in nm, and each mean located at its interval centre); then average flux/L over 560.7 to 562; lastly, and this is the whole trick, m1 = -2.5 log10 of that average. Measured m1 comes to -0.01 mag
